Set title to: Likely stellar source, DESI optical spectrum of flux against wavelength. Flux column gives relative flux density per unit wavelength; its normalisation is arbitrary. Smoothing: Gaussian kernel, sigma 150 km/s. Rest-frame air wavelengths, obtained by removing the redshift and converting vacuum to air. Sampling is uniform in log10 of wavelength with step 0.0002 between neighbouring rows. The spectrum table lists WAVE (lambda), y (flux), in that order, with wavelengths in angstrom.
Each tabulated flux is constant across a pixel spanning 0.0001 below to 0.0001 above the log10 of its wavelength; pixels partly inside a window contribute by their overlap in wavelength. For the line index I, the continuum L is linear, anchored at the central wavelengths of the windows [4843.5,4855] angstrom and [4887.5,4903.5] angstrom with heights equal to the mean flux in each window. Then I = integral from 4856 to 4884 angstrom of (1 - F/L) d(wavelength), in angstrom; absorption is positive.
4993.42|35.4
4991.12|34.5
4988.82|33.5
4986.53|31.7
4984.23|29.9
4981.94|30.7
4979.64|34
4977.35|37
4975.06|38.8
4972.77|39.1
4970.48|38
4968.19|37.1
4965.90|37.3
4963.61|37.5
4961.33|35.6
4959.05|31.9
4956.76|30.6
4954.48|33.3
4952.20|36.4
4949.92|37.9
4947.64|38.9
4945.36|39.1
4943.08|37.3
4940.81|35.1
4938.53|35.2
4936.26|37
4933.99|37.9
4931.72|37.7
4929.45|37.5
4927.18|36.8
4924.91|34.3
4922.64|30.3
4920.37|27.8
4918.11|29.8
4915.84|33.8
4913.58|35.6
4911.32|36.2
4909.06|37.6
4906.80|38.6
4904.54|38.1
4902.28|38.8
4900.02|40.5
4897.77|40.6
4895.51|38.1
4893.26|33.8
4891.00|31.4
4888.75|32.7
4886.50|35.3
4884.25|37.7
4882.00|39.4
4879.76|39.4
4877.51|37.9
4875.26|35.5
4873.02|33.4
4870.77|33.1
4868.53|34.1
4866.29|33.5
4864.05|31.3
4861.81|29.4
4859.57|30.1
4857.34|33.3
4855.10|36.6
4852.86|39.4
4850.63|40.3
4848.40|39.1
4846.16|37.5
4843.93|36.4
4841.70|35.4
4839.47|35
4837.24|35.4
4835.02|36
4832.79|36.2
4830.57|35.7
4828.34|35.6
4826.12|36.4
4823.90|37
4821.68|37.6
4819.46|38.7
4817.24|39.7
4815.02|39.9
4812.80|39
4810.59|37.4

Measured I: 2.4 angstrom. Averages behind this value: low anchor 38.5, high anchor 36.5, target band 34.3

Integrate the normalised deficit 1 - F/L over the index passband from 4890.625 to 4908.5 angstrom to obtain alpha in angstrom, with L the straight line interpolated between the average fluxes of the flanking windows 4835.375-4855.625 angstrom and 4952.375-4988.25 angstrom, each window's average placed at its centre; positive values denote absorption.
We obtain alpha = -0.77 angstrom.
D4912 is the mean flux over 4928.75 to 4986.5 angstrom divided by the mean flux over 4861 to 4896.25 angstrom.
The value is 1.03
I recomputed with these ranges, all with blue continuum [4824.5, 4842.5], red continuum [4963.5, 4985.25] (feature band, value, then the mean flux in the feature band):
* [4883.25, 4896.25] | 0.40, 34.7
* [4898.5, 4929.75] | 0.37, 35.4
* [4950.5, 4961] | 0.69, 33.5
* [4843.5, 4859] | -0.66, 37.3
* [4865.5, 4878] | 0.47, 34.4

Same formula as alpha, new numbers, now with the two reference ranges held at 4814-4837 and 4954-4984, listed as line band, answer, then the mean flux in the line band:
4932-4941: -0.2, 36.6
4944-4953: -0.6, 38.1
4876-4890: -0.2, 37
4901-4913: -0.5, 37.8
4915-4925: 1.4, 30.8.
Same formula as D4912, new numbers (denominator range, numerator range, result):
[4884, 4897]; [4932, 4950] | 1.07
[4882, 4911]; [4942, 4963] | 0.96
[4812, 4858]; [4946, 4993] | 0.95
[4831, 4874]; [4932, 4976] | 1.04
